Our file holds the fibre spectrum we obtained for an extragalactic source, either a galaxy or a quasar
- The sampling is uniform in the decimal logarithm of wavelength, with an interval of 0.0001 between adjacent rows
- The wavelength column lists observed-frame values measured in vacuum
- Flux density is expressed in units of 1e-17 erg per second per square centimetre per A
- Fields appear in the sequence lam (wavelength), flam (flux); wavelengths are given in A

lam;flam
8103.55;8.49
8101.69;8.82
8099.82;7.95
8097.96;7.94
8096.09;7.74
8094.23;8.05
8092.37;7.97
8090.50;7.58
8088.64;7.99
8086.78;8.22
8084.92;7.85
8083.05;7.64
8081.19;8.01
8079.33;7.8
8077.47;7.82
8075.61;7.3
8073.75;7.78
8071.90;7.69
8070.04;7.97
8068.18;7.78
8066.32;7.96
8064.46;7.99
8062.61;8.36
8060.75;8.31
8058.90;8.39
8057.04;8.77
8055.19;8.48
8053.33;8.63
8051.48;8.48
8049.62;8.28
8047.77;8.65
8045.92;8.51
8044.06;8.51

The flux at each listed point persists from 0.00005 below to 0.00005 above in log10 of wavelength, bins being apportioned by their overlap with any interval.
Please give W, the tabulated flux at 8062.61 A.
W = 8.36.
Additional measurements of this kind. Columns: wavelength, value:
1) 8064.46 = 7.99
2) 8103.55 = 8.49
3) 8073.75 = 7.78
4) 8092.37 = 7.97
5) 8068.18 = 7.78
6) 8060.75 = 8.31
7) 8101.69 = 8.82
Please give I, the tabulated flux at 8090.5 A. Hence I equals 7.58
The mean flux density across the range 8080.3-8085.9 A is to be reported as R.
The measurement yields 7.83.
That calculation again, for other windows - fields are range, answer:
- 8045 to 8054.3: 8.51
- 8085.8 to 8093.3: 7.94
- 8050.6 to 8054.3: 8.55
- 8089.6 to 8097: 7.84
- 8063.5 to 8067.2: 7.99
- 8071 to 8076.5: 7.6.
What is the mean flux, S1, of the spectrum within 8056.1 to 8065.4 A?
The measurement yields 8.37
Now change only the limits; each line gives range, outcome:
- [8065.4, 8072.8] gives 7.84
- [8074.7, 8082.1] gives 7.73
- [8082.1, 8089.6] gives 7.92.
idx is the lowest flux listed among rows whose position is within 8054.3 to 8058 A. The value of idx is 8.48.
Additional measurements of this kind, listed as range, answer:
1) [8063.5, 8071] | 7.78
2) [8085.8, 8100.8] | 7.58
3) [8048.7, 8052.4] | 8.28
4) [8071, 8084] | 7.3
